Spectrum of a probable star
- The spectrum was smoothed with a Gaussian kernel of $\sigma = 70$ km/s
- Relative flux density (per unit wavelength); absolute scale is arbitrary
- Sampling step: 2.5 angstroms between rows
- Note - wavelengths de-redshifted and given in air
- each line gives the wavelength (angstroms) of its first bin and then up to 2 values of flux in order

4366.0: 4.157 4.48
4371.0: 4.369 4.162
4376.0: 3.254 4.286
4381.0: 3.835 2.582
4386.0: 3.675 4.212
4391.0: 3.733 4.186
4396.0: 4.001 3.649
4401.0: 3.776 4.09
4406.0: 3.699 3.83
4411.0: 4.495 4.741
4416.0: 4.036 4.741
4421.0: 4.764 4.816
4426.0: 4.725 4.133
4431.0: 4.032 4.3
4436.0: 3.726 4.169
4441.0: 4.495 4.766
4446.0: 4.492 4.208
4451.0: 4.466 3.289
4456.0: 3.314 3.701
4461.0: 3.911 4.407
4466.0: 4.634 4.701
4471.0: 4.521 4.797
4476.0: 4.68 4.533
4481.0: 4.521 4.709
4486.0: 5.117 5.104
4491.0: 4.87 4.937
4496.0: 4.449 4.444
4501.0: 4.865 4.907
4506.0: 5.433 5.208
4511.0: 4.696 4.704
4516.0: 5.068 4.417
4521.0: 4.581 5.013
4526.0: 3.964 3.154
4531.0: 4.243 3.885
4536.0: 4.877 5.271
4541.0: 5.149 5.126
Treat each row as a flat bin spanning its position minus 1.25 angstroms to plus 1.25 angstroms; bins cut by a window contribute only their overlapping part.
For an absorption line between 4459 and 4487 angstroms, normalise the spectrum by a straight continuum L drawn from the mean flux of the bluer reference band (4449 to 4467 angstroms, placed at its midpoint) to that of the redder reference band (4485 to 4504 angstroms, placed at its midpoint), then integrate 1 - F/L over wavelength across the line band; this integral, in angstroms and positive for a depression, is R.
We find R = -1.60 angstroms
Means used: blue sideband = 3.96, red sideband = 4.83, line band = 4.57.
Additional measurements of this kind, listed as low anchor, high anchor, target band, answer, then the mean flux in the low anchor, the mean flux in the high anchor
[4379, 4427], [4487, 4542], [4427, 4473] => 1.5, 4.08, 4.69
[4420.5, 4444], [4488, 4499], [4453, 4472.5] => 2.0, 4.37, 4.76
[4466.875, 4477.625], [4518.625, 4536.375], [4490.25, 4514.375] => -2.3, 4.67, 4.23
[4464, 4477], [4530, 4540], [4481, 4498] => -0.7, 4.65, 4.59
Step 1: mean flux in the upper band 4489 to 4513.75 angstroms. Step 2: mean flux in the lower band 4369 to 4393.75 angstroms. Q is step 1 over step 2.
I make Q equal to 1.27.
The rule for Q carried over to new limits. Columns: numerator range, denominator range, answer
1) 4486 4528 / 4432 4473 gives 1.14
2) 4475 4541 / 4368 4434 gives 1.15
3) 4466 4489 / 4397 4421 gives 1.14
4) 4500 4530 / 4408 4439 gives 1.07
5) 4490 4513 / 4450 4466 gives 1.25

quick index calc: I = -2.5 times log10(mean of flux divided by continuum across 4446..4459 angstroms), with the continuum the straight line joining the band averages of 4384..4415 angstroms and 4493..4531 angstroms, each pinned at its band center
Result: 0.11 mag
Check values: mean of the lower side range 3.97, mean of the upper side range 4.64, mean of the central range 3.87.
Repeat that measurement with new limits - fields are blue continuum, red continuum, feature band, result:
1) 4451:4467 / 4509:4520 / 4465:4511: -0.11 mag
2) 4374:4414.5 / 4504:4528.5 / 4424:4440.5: -0.02 mag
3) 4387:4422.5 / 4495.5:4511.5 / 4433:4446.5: 0.02 mag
